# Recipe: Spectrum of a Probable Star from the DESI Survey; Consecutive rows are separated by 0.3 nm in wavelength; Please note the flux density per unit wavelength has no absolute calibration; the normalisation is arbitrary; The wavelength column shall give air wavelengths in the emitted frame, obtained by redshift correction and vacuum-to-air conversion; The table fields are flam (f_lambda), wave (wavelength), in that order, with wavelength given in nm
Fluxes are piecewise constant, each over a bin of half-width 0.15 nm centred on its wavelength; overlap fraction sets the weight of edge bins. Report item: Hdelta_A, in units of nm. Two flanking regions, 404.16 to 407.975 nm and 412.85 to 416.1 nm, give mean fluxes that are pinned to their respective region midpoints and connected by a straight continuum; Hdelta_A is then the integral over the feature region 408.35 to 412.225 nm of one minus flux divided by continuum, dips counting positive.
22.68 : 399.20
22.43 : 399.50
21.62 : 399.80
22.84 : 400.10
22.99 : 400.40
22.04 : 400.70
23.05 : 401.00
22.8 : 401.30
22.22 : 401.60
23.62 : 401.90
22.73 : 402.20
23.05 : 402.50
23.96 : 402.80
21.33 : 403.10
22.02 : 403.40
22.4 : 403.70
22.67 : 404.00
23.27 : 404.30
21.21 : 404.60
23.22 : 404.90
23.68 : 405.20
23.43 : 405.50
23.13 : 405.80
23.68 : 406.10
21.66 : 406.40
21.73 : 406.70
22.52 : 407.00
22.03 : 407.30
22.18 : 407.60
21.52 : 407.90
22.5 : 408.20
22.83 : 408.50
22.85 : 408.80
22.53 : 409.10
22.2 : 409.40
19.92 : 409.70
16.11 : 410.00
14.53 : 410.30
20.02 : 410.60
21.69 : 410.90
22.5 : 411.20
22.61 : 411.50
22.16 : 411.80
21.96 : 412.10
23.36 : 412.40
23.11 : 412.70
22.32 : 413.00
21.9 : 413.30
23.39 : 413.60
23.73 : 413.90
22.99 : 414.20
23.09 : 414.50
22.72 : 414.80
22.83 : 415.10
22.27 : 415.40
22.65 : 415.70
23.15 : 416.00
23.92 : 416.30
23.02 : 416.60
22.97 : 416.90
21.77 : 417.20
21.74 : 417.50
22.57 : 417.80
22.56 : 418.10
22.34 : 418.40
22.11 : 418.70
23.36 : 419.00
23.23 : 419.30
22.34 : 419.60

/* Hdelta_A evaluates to 0.31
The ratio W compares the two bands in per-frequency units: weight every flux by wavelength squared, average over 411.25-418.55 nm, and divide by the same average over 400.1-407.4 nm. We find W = 1.1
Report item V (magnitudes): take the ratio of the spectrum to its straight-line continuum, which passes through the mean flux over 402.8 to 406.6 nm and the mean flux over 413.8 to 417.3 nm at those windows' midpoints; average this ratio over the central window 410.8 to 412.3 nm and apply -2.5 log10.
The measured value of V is 0.029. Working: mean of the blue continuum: 22.7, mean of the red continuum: 22.9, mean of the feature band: 22.2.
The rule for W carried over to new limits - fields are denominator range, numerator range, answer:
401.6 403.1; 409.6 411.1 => 0.84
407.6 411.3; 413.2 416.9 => 1.14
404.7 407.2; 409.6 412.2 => 0.90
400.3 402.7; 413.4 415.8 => 1.07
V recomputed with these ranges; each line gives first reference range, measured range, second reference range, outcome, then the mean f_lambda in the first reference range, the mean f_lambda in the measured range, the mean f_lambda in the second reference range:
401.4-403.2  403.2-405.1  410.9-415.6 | 0.02 mag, 22.9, 22.5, 22.7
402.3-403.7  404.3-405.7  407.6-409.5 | -0.02 mag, 22.6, 22.9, 22.4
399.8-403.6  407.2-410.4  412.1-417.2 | 0.09 mag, 22.7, 20.9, 22.9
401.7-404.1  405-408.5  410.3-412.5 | -0.02 mag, 22.7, 22.6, 21.5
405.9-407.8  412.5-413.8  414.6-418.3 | -0.01 mag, 22.3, 22.7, 22.7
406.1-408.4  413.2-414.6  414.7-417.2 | -0.02 mag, 22.1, 23.1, 22.9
